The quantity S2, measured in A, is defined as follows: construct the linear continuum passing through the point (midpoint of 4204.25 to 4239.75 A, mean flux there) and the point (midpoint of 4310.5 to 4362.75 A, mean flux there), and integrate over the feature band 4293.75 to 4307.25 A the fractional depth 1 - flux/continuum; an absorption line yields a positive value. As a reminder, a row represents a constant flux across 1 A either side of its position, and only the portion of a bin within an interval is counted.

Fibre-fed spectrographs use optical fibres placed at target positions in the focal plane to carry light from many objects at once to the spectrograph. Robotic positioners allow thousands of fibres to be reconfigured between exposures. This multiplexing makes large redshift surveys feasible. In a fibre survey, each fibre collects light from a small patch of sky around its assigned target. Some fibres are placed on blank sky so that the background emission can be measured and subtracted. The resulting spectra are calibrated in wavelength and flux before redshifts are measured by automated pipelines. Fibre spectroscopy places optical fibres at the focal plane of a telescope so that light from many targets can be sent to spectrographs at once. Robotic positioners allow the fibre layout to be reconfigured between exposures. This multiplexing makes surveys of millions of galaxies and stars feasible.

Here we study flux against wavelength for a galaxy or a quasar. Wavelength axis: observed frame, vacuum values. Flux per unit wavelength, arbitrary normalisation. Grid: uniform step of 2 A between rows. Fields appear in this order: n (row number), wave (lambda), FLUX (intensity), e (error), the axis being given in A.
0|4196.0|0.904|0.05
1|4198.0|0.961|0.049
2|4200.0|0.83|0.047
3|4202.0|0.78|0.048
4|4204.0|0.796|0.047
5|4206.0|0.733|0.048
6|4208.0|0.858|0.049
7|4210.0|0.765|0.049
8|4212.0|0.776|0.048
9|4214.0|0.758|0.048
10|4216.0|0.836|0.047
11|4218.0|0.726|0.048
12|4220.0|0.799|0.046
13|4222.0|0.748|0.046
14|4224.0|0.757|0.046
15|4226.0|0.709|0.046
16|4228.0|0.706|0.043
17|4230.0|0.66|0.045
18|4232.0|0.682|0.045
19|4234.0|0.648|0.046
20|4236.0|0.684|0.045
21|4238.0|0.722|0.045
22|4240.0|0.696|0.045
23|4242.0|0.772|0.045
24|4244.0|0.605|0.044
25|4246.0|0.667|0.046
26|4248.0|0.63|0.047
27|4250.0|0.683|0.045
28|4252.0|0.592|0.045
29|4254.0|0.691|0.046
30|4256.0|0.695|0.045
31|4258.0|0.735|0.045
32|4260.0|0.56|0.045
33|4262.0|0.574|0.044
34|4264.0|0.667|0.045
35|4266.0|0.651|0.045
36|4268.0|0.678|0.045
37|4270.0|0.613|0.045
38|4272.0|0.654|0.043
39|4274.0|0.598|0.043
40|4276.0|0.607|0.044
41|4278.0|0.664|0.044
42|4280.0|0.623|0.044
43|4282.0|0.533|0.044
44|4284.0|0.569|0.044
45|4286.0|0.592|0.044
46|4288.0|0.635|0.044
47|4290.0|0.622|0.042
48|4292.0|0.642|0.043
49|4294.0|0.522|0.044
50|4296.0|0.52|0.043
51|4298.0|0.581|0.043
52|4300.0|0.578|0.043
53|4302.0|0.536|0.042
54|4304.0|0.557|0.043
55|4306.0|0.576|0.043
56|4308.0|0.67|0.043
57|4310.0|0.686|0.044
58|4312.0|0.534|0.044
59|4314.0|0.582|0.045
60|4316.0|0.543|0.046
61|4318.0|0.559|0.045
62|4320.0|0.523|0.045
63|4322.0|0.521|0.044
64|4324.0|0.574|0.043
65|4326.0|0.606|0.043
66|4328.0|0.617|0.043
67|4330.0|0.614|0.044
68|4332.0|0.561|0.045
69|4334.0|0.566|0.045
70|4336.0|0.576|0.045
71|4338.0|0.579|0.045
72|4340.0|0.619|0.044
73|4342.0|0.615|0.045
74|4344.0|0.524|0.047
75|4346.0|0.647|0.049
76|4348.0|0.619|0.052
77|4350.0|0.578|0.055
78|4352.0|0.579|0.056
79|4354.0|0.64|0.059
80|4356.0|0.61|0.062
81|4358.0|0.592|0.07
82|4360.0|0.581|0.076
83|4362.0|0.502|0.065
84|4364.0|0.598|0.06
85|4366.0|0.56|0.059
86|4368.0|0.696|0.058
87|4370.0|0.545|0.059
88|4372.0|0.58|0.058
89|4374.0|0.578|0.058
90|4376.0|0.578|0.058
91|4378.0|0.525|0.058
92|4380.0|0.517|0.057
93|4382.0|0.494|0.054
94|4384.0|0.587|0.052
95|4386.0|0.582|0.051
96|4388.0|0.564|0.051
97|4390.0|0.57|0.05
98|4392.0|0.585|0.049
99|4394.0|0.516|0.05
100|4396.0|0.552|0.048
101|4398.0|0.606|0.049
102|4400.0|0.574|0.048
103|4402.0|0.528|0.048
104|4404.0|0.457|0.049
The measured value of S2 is 1.6 A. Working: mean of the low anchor 0.74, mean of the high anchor 0.581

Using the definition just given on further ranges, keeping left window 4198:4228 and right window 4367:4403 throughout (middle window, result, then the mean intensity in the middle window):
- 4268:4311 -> 5.3 A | 0.601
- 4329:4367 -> 1.5 A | 0.587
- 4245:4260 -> 1.4 A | 0.663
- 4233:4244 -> 0.8 A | 0.695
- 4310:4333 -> 2.6 A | 0.572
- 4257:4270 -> 1.4 A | 0.642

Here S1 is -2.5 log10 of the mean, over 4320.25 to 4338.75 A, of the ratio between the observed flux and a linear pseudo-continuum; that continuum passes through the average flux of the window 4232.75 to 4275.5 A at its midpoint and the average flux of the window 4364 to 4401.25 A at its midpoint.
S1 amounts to 0.05 mag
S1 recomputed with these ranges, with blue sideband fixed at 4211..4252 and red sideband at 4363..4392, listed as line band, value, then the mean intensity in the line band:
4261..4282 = 0.073 mag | 0.628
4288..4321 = 0.110 mag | 0.579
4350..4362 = 0.001 mag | 0.59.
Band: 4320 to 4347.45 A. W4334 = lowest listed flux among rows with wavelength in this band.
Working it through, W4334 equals 0.521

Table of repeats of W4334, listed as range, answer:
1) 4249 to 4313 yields 0.52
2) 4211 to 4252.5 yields 0.592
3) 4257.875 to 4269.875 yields 0.56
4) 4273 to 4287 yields 0.533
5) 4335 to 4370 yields 0.502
